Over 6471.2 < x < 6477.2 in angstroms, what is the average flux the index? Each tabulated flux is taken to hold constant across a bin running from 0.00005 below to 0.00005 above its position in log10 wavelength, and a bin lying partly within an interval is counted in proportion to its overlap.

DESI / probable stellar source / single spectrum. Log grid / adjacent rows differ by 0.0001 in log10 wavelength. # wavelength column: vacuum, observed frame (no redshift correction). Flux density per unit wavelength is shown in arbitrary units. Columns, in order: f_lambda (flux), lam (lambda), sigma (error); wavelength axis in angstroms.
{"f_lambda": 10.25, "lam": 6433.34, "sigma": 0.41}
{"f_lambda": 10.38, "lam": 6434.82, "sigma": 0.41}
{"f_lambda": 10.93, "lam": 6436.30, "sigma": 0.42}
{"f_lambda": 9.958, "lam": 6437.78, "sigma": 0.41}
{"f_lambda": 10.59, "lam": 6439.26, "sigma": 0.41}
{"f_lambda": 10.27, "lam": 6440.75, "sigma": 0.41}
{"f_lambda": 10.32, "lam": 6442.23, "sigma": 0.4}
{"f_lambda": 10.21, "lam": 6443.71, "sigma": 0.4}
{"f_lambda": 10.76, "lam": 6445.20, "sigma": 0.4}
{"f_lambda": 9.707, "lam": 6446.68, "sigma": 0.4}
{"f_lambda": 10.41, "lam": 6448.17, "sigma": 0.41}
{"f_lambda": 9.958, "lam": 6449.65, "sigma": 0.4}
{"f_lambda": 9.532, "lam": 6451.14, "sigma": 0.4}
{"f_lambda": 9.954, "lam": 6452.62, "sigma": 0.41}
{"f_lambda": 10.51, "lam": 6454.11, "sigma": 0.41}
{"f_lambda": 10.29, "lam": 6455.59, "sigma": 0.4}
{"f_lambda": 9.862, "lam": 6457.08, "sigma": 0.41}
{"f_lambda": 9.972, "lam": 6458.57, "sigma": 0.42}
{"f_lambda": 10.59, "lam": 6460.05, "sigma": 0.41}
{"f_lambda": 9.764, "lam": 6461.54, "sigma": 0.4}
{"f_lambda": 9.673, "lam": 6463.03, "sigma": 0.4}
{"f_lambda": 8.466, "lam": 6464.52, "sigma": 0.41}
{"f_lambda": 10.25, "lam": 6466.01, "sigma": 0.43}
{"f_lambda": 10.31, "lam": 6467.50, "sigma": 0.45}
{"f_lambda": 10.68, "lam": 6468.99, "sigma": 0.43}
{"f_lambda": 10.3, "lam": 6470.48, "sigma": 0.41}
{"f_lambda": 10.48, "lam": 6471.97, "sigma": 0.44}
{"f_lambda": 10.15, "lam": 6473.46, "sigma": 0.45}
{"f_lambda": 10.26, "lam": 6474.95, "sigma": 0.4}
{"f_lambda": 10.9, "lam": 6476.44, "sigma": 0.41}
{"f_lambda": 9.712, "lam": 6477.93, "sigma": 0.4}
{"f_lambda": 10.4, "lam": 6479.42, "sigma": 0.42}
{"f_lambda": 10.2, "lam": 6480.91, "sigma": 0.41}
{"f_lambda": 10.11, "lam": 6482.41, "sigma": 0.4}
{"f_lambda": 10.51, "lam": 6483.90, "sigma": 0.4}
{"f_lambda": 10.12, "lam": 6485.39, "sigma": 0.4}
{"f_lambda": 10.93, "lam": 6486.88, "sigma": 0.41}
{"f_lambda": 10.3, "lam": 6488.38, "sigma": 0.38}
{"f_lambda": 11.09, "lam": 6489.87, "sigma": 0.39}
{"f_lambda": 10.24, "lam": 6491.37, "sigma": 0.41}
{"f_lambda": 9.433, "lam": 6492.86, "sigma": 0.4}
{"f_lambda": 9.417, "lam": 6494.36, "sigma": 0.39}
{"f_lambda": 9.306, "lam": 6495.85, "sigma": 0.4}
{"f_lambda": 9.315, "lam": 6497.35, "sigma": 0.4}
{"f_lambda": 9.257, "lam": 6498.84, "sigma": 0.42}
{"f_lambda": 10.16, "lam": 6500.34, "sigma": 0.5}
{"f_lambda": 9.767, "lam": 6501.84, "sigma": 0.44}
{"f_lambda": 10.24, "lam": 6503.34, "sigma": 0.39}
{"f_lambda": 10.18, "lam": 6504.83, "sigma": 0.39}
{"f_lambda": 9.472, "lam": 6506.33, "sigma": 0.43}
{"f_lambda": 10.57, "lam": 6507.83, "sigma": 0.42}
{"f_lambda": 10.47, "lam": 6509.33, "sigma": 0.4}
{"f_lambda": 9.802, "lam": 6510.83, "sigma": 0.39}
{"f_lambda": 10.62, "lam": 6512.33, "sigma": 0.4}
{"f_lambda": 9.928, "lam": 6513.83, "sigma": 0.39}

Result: 10.5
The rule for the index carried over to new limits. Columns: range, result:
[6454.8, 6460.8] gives 10.2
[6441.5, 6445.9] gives 10.4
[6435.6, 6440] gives 10.5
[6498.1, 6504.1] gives 9.86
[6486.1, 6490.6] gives 10.8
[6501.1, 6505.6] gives 10.1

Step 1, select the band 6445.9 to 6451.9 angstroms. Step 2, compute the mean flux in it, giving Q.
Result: 9.92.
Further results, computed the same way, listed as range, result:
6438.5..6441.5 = 10.4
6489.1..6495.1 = 10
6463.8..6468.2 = 9.67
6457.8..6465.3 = 9.69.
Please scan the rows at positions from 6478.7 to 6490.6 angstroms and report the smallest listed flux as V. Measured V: 10.11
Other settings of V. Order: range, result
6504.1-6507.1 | 9.472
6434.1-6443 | 9.958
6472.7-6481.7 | 9.712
